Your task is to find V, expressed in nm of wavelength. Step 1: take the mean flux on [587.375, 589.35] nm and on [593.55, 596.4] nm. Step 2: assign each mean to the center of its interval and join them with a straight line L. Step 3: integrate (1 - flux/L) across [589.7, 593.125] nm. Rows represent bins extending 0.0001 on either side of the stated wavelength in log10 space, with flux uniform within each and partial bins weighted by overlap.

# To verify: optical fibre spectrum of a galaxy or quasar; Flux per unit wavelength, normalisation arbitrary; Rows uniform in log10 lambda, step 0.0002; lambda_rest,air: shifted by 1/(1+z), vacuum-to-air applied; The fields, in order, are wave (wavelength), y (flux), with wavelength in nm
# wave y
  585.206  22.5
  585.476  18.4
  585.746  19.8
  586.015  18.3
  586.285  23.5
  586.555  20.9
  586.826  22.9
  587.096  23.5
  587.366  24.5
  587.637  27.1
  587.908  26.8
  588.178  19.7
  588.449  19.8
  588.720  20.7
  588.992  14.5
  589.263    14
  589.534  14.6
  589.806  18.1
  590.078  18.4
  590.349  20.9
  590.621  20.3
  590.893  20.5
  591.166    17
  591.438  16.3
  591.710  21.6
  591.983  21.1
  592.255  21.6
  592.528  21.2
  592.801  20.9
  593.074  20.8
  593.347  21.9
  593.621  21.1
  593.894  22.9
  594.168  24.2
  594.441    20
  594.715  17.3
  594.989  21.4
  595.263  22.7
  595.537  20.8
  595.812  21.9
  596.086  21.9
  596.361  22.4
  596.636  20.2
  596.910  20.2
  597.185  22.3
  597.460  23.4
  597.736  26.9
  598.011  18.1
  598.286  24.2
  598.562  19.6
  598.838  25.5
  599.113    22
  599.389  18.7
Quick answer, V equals 0.20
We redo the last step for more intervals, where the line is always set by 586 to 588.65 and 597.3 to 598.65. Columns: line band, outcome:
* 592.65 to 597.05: 0.26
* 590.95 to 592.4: 0.20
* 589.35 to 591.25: 0.36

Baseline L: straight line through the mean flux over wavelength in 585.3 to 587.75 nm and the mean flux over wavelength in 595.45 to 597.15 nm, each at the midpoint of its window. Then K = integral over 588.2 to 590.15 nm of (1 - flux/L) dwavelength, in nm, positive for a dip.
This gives 0.41 nm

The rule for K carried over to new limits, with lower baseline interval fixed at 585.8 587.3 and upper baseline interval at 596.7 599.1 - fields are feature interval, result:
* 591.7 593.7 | 0.08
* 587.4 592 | 0.51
